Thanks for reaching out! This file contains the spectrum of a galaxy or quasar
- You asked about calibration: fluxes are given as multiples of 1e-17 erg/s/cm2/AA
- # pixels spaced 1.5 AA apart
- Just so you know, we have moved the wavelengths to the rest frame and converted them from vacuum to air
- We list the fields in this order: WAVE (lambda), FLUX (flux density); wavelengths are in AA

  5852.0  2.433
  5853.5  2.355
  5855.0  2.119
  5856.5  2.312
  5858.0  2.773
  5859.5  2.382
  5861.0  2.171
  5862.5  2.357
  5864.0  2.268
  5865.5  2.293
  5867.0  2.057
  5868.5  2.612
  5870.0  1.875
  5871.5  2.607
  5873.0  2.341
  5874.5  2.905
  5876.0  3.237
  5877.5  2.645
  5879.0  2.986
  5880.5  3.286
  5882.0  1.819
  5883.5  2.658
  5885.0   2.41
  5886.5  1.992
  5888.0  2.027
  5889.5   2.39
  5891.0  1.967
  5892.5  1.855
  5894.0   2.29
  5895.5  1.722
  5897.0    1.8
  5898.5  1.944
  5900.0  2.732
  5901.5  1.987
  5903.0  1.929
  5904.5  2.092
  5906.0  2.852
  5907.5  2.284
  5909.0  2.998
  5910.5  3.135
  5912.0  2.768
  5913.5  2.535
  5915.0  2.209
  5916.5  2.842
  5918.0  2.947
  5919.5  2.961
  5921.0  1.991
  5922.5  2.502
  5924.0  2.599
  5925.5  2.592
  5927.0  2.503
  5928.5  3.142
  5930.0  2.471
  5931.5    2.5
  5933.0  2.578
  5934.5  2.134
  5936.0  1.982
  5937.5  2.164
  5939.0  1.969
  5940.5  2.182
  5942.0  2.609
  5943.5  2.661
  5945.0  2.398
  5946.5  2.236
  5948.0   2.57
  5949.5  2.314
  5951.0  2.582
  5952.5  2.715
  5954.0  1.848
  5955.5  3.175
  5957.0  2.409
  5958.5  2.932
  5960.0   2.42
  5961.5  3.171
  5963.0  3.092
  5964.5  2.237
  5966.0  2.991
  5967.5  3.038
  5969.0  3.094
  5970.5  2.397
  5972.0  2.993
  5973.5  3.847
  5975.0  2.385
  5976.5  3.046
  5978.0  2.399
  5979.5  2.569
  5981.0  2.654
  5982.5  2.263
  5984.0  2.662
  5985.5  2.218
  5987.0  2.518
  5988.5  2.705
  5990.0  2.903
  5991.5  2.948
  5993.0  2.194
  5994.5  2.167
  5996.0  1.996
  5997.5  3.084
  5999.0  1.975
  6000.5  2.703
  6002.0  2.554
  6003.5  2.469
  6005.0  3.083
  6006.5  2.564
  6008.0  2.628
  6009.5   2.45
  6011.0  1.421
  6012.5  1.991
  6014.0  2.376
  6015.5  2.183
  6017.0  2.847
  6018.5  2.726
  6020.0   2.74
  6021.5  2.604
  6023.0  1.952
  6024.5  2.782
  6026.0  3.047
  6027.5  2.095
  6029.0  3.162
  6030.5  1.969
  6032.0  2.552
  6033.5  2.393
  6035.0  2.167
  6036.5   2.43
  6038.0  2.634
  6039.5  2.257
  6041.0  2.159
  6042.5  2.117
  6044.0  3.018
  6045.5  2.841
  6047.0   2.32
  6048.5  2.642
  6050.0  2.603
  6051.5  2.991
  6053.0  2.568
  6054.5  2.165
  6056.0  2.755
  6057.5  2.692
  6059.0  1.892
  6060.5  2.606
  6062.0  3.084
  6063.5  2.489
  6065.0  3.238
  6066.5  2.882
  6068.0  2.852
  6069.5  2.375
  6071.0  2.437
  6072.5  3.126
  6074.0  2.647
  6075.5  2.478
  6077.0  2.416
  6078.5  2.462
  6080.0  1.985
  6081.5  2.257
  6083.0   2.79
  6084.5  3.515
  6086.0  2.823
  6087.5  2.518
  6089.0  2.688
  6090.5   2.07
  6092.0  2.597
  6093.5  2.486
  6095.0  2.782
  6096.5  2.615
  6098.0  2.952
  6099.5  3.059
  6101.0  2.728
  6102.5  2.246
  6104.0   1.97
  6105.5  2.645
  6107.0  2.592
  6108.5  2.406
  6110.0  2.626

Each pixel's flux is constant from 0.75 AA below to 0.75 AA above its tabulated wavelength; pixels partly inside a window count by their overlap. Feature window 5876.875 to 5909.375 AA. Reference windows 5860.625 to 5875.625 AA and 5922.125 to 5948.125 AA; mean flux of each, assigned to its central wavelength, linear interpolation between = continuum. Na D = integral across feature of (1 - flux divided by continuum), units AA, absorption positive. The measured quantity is 1.4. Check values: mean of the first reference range 2.38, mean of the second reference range 2.43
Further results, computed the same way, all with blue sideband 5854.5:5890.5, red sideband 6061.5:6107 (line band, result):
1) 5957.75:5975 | -2.6 AA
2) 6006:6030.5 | 1.1 AA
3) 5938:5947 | 0.6 AA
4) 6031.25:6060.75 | 1.3 AA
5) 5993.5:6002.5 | 0.5 AA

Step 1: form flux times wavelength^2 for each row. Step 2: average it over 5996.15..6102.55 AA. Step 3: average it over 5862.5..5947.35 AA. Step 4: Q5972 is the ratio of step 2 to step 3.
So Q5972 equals 1.1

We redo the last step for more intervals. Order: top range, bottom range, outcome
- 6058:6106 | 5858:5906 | 1.20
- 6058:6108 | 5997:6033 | 1.07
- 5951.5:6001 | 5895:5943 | 1.11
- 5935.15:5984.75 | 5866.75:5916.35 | 1.11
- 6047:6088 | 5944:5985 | 1.02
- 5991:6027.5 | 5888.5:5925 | 1.07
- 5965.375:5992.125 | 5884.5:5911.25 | 1.26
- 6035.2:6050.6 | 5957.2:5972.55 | 0.91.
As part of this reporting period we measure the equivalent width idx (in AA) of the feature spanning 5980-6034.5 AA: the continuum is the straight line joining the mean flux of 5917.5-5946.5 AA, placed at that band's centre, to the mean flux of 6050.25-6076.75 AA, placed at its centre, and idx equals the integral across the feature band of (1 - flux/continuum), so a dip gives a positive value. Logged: 1.8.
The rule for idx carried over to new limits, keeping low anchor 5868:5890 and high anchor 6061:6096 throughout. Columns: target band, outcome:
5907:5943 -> 0.31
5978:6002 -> 0.84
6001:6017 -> 1.27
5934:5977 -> -0.60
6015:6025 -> 0.24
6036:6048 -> 0.69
